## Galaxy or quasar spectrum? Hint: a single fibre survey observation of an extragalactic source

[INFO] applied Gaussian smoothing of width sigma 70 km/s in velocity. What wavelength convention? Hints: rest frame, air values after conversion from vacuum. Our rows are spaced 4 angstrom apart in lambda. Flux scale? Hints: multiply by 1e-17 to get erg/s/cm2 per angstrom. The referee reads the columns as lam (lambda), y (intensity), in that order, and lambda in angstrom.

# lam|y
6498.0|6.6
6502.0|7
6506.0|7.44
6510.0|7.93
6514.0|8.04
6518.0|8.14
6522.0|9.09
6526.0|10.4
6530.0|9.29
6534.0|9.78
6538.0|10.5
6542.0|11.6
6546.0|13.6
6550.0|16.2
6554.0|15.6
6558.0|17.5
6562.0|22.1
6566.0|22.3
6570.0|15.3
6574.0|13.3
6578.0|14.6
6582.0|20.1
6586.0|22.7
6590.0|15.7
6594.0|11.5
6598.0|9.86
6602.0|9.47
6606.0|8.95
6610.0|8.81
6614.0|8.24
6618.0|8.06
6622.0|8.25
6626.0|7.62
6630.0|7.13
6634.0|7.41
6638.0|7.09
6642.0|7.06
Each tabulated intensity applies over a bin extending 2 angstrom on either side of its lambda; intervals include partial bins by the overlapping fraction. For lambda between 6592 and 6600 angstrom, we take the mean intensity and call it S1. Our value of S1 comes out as 10.7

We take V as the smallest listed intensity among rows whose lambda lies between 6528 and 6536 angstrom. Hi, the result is 9.29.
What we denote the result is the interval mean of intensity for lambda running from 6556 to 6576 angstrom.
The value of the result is 18.1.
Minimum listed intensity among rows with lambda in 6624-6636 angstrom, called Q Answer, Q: 7.13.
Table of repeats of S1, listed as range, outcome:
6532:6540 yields 10.1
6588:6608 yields 11.1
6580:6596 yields 17.5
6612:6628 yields 8.04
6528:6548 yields 11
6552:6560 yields 16.6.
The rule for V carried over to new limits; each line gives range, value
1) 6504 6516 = 7.44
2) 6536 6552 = 10.5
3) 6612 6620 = 8.06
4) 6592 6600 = 9.86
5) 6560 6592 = 13.3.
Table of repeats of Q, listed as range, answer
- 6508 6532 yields 7.93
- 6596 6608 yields 8.95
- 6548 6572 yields 15.3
